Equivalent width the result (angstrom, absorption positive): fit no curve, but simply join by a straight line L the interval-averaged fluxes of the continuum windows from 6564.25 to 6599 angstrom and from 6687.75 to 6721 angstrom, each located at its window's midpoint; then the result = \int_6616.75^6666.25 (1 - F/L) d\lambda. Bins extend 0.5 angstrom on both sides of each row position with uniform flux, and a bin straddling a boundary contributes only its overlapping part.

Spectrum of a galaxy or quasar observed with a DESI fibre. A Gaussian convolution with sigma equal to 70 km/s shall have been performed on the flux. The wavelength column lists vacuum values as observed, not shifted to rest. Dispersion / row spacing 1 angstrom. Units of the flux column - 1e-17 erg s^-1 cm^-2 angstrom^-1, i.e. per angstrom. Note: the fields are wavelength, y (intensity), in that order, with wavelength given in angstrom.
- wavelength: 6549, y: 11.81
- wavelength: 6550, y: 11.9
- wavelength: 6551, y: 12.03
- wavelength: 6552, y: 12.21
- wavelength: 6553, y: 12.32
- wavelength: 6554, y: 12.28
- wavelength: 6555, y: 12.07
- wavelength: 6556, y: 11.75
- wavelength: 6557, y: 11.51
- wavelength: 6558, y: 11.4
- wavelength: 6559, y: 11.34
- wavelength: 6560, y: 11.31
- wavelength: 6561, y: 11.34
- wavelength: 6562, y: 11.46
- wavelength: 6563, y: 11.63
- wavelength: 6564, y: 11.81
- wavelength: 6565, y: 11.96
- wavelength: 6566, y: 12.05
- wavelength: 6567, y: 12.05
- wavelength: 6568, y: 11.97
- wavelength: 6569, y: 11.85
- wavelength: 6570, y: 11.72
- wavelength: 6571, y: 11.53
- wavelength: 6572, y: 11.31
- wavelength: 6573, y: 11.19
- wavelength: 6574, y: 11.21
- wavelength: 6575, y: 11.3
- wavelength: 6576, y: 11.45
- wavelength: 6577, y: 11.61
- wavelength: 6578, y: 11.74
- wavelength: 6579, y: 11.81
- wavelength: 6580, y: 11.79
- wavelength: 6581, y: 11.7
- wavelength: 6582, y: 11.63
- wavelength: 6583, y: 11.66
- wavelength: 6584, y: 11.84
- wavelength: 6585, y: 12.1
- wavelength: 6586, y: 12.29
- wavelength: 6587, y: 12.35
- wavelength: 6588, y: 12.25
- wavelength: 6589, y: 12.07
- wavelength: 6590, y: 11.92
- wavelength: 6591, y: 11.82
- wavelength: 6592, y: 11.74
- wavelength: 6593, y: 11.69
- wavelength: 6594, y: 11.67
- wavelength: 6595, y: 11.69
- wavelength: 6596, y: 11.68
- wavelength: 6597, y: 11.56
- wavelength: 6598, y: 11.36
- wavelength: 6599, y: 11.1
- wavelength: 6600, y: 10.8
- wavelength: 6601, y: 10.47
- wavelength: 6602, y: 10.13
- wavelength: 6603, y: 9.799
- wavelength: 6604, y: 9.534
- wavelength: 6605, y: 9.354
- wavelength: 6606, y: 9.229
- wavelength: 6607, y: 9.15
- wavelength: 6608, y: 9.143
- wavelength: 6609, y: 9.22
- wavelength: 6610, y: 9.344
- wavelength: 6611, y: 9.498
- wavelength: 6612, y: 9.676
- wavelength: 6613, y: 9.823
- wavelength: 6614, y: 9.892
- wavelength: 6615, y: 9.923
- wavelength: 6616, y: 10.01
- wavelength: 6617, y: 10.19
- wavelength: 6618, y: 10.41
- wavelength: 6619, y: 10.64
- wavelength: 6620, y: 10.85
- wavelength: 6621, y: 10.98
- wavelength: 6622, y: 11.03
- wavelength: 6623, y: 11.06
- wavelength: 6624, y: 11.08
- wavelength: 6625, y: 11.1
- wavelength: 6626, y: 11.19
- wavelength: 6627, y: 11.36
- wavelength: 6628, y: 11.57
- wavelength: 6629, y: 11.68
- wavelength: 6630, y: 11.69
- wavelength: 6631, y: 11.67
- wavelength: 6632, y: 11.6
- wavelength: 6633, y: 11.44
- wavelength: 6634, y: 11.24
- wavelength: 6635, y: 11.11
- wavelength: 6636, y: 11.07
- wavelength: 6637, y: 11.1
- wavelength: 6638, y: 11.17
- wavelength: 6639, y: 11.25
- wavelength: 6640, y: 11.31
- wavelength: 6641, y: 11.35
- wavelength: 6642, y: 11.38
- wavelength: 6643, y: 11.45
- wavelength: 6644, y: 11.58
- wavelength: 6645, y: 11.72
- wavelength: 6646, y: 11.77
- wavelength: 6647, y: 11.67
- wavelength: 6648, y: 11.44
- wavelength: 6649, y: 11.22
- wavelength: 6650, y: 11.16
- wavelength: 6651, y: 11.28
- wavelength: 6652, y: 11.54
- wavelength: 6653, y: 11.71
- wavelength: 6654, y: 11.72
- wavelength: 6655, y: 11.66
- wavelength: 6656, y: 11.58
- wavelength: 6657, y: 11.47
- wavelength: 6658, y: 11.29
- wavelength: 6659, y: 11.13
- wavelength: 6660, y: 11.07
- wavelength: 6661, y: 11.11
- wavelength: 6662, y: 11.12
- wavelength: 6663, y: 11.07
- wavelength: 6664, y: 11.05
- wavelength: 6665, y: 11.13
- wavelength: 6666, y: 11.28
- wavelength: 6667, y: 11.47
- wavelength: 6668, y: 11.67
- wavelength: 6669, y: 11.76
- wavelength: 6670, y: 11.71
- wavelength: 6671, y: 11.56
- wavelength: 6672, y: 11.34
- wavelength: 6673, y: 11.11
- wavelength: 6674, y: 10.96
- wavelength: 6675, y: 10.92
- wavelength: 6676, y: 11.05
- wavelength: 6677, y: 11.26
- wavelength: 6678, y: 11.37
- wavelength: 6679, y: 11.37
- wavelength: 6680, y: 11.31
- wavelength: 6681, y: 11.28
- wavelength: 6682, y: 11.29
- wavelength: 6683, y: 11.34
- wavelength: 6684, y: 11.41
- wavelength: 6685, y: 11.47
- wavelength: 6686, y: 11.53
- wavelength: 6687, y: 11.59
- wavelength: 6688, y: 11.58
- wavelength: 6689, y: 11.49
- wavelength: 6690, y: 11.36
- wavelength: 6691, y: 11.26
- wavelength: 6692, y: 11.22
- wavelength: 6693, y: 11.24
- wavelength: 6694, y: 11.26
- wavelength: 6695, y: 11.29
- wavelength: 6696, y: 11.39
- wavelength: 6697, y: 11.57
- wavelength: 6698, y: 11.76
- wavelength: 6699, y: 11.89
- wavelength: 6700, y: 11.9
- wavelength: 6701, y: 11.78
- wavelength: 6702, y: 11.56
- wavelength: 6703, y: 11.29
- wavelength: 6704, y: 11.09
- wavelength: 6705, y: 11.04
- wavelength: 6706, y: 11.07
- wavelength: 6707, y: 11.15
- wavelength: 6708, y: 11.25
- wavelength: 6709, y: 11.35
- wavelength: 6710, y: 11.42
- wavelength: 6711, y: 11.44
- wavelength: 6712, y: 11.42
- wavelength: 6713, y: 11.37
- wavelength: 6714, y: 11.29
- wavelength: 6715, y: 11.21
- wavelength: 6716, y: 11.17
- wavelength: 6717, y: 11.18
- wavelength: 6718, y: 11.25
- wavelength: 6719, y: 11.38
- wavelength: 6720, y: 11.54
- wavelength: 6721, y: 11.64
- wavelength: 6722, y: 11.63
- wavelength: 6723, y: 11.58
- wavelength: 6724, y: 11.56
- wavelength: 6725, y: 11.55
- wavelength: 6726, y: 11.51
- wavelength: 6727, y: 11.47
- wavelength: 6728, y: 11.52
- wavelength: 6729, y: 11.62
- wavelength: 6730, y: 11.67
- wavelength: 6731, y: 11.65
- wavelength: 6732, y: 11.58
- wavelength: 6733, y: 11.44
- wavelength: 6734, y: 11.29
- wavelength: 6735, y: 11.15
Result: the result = 1.2 angstrom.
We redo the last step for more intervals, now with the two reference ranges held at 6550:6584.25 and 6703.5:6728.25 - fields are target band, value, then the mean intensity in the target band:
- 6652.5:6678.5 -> 0.33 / 11.3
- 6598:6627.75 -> 3.49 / 10.2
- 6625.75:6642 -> 0.26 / 11.4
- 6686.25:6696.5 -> 0.04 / 11.4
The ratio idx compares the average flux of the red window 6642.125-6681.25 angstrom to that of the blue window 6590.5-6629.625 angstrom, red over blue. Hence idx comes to 1.07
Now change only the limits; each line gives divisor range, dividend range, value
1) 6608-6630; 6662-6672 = 1.09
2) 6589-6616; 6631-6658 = 1.09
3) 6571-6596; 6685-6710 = 0.97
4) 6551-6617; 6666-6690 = 1.02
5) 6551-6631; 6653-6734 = 1.02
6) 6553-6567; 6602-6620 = 0.83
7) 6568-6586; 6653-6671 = 0.98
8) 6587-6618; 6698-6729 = 1.08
